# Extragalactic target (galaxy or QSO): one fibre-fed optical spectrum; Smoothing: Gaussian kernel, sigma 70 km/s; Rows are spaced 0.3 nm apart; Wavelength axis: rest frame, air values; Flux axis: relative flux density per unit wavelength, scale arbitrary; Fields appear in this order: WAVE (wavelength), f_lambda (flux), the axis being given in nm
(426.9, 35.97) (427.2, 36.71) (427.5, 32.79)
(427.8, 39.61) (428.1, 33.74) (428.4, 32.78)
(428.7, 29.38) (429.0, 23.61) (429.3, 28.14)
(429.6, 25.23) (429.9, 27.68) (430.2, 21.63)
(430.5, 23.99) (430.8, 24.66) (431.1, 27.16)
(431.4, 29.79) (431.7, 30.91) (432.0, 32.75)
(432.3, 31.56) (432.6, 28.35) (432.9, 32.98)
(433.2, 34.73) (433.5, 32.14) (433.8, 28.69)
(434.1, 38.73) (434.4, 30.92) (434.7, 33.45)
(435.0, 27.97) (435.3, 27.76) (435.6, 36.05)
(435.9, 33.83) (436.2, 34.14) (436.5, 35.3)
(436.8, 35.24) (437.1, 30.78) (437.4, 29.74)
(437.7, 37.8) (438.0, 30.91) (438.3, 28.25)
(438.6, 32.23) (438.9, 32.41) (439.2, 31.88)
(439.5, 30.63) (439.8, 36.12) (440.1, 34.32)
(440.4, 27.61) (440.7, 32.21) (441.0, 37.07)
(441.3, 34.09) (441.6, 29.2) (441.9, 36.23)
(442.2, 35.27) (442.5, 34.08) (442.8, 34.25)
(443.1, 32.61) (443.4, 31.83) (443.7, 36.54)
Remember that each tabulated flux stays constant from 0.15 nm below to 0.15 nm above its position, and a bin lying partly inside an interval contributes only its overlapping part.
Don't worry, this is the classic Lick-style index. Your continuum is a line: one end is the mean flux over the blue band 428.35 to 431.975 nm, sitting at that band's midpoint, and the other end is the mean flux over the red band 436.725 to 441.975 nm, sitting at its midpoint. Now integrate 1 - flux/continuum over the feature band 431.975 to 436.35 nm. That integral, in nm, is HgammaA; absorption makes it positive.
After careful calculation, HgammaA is -0.416 nm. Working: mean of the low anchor 27.1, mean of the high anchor 32.5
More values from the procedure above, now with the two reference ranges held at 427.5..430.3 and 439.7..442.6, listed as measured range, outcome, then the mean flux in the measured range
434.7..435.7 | 0.03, 30.7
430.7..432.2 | 0.05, 29.3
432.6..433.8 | -0.05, 32.1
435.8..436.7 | -0.07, 34.5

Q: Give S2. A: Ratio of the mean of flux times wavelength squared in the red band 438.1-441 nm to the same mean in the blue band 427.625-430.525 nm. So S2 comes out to 1.17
